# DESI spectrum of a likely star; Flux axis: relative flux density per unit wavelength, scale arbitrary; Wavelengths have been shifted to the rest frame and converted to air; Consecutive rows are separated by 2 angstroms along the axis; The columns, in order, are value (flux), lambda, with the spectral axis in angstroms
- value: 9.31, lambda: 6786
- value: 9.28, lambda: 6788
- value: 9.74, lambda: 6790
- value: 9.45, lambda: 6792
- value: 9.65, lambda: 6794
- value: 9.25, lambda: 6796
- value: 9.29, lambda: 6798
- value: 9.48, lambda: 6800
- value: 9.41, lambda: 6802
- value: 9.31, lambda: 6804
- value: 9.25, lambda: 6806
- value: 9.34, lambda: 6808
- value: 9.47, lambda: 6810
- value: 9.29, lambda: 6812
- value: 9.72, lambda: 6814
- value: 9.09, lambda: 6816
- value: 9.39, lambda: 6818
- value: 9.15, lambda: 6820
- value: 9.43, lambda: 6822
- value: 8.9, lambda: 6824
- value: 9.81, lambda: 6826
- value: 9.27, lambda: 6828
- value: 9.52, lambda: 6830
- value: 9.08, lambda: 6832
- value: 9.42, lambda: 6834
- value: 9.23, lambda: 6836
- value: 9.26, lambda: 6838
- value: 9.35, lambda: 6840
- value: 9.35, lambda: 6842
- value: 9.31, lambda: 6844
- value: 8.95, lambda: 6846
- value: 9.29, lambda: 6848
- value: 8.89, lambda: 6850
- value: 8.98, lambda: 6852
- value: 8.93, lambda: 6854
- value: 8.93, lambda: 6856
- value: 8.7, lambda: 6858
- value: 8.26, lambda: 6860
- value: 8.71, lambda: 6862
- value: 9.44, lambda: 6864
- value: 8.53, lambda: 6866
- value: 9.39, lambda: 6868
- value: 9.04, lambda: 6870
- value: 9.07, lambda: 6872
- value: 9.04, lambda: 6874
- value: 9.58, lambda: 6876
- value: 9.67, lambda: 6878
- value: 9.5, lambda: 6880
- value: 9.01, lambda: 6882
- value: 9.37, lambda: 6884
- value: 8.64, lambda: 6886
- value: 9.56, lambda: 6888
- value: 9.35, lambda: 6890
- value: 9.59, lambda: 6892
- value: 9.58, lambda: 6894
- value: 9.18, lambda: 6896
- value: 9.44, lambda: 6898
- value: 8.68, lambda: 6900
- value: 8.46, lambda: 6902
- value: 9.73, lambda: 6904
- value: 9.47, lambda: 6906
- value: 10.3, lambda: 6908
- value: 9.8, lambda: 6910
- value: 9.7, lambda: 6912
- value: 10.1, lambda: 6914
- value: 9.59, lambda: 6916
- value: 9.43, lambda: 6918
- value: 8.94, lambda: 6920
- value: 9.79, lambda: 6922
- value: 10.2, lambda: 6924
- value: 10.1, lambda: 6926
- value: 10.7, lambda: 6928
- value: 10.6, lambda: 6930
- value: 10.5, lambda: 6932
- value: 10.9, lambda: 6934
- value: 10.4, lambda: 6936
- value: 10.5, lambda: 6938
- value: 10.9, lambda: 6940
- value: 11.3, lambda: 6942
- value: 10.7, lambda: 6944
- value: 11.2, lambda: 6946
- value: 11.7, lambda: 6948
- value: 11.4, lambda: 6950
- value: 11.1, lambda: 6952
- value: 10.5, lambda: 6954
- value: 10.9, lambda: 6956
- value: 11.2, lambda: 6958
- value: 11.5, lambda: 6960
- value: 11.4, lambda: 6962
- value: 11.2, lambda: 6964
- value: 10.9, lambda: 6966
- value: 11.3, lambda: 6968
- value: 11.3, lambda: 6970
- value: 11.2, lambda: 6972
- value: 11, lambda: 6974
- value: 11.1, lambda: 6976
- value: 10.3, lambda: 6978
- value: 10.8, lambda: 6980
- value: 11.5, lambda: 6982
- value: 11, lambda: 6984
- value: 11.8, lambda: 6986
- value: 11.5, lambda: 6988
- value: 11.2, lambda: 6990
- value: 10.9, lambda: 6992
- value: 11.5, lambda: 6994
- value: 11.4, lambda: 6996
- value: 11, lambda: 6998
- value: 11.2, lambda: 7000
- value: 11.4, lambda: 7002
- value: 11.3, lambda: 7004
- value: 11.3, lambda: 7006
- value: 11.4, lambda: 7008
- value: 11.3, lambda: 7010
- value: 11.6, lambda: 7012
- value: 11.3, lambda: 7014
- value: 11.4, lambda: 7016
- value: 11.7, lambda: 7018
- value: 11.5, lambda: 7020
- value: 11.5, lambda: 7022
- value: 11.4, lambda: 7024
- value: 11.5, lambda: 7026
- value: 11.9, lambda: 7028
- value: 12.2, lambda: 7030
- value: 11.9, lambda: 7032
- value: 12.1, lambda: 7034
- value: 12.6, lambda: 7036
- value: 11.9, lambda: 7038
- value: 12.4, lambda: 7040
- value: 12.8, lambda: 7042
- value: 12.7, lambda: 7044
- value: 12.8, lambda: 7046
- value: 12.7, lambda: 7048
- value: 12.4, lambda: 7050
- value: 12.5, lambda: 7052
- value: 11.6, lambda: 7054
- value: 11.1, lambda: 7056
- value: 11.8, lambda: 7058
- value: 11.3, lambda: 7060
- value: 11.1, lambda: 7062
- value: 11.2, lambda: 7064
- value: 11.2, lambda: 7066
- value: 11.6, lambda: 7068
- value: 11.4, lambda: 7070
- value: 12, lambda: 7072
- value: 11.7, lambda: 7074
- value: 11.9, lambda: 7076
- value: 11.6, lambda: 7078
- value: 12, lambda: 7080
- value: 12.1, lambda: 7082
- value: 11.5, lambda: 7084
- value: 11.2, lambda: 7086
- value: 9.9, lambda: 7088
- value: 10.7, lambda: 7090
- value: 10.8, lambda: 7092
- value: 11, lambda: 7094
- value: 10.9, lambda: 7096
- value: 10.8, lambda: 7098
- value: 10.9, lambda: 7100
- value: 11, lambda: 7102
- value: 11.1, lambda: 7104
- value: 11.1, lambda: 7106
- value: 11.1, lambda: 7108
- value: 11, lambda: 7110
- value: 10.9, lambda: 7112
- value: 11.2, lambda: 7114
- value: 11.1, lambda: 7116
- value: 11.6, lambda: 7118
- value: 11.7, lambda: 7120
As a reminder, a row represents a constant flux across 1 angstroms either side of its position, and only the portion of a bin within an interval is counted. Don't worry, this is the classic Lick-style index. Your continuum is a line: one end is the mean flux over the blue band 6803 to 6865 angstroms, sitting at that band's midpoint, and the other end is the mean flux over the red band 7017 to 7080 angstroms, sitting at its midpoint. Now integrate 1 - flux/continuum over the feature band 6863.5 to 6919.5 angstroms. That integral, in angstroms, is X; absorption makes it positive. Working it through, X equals 3.1 angstroms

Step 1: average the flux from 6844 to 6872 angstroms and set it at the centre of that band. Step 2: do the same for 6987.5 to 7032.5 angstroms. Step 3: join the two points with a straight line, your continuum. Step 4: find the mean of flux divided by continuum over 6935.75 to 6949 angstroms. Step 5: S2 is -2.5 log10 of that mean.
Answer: -0.07 mag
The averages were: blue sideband 8.95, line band 11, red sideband 11.4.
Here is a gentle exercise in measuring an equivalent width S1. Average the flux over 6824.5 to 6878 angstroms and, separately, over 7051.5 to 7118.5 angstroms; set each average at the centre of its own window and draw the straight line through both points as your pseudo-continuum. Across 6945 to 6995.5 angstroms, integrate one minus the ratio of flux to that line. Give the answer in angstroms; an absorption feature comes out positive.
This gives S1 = -4.7 angstroms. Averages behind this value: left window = 9.14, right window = 11.3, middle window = 11.2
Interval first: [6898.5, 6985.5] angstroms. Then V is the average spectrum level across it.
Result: 10.5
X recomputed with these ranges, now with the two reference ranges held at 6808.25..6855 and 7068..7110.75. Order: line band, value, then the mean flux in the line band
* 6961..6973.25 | -1.08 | 11.2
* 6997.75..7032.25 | -2.66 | 11.5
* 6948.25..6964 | -1.47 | 11.2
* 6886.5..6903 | 0.90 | 9.21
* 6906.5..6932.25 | -0.05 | 9.96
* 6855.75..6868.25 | 0.90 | 8.81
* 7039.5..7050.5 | -1.78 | 12.7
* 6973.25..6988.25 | -1.01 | 11.1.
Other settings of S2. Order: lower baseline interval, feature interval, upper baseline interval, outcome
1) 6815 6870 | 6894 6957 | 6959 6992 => 0.024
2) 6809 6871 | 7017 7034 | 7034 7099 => -0.048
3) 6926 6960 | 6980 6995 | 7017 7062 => 0.009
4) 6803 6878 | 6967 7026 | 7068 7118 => -0.084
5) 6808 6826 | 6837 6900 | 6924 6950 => 0.092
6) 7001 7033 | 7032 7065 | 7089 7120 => -0.065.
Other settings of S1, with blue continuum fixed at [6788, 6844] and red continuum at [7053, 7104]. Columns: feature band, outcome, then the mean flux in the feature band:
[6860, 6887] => 1.8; 9.12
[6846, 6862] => 1.3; 8.85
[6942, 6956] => -1.0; 11.1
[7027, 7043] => -1.8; 12.2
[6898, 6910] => 0.8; 9.38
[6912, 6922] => 0.5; 9.56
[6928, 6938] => -0.4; 10.6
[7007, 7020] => -0.8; 11.5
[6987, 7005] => -1.0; 11.3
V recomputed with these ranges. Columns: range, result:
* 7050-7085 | 11.6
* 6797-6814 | 9.38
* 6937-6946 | 10.9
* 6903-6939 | 10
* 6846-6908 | 9.15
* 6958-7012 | 11.2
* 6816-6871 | 9.13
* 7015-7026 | 11.5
